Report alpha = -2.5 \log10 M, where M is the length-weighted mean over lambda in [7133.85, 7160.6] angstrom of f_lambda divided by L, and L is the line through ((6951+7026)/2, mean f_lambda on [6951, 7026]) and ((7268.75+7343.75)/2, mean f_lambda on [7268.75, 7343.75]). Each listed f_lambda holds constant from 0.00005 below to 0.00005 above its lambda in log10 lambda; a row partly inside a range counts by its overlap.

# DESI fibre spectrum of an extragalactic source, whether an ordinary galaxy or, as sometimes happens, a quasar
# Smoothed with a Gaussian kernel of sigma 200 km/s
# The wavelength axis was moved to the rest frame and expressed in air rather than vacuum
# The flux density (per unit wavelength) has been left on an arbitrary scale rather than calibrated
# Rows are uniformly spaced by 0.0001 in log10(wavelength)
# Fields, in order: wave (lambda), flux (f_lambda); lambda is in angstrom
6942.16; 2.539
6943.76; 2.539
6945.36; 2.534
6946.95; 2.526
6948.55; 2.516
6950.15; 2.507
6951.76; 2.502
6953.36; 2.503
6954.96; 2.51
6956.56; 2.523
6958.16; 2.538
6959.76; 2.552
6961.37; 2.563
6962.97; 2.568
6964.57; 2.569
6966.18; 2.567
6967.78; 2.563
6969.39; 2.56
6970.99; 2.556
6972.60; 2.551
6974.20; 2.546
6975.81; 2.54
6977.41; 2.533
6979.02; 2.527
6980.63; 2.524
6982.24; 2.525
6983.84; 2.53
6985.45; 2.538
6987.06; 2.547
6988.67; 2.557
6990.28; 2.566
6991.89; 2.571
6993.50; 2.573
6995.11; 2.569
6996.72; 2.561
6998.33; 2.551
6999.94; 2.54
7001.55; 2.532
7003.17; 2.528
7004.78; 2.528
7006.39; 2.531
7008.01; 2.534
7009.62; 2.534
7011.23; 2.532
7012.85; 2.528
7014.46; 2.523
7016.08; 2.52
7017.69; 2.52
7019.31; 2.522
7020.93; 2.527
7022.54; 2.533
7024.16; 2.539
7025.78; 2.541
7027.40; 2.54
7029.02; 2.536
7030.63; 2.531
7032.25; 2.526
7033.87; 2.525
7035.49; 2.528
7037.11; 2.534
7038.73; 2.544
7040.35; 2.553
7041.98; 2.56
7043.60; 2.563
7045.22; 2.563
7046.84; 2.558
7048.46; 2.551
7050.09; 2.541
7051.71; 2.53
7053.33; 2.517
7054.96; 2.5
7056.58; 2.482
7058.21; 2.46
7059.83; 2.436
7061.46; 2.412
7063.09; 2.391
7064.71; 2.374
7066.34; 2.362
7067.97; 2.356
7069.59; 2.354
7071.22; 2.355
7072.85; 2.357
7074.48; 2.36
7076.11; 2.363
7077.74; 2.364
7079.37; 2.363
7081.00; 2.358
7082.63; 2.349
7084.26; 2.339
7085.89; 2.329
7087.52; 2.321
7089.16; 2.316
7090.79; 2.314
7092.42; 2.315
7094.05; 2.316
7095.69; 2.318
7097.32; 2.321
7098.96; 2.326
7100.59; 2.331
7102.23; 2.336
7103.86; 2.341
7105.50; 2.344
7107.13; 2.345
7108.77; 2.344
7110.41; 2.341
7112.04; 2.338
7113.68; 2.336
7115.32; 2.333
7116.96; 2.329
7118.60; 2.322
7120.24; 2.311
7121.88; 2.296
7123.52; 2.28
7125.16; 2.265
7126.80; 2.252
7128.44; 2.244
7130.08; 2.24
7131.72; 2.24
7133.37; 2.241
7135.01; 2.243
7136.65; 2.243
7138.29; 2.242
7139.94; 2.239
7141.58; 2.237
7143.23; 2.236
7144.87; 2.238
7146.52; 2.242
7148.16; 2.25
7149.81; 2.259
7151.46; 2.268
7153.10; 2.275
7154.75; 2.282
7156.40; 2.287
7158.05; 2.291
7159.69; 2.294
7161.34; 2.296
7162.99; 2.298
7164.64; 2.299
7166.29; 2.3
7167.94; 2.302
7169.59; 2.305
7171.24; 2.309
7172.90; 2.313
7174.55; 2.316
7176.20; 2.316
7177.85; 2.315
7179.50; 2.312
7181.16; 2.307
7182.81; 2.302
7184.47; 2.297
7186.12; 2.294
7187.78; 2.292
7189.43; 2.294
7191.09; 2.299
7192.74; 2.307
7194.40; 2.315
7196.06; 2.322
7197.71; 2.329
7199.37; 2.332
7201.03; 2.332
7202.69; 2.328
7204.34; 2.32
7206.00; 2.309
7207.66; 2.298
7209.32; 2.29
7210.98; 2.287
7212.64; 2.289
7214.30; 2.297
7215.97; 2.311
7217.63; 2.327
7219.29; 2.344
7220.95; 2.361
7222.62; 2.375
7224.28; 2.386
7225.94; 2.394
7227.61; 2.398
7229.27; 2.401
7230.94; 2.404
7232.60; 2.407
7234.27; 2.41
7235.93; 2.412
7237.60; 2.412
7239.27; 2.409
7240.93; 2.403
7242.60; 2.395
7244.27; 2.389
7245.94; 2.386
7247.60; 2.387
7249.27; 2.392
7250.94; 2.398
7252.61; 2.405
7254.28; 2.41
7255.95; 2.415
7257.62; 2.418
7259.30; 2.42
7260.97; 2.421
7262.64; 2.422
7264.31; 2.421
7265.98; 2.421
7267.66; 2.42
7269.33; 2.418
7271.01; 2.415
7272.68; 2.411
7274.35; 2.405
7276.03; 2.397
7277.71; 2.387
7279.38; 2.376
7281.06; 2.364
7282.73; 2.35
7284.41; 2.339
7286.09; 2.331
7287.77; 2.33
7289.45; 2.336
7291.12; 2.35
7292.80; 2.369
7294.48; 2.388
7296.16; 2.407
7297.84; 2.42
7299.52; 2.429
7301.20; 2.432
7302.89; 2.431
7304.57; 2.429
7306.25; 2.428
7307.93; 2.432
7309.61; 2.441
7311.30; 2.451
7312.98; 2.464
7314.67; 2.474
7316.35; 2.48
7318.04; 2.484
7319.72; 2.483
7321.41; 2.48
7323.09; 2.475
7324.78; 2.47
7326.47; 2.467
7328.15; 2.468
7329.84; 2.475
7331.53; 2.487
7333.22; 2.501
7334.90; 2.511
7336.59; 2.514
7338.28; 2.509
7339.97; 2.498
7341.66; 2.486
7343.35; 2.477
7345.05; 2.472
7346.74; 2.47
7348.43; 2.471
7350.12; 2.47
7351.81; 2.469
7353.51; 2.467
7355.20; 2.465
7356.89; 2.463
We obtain 0.10 mag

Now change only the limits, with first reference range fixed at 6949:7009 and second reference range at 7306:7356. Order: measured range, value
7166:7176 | 0.09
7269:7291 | 0.05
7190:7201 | 0.08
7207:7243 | 0.06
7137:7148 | 0.12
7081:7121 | 0.08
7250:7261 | 0.04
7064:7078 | 0.07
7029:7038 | 0.00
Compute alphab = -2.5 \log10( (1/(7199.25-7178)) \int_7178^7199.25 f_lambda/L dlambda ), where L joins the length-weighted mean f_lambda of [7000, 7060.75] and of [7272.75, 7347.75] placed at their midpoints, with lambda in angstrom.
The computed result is 0.077 mag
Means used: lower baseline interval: 2.53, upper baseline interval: 2.44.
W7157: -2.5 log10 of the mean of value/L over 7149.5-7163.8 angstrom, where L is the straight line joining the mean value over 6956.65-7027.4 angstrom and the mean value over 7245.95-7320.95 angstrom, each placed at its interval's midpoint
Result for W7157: 0.084 mag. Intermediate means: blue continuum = 2.54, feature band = 2.28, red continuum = 2.41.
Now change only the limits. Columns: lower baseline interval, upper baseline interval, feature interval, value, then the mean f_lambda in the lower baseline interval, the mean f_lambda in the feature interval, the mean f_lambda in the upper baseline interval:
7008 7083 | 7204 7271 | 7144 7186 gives 0.06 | 2.48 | 2.29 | 2.38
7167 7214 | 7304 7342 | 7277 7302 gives 0.03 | 2.31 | 2.37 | 2.47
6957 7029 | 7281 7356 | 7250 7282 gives 0.02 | 2.54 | 2.41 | 2.44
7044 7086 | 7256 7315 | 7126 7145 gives 0.08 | 2.42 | 2.24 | 2.4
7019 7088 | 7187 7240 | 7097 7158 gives 0.06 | 2.46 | 2.29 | 2.34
